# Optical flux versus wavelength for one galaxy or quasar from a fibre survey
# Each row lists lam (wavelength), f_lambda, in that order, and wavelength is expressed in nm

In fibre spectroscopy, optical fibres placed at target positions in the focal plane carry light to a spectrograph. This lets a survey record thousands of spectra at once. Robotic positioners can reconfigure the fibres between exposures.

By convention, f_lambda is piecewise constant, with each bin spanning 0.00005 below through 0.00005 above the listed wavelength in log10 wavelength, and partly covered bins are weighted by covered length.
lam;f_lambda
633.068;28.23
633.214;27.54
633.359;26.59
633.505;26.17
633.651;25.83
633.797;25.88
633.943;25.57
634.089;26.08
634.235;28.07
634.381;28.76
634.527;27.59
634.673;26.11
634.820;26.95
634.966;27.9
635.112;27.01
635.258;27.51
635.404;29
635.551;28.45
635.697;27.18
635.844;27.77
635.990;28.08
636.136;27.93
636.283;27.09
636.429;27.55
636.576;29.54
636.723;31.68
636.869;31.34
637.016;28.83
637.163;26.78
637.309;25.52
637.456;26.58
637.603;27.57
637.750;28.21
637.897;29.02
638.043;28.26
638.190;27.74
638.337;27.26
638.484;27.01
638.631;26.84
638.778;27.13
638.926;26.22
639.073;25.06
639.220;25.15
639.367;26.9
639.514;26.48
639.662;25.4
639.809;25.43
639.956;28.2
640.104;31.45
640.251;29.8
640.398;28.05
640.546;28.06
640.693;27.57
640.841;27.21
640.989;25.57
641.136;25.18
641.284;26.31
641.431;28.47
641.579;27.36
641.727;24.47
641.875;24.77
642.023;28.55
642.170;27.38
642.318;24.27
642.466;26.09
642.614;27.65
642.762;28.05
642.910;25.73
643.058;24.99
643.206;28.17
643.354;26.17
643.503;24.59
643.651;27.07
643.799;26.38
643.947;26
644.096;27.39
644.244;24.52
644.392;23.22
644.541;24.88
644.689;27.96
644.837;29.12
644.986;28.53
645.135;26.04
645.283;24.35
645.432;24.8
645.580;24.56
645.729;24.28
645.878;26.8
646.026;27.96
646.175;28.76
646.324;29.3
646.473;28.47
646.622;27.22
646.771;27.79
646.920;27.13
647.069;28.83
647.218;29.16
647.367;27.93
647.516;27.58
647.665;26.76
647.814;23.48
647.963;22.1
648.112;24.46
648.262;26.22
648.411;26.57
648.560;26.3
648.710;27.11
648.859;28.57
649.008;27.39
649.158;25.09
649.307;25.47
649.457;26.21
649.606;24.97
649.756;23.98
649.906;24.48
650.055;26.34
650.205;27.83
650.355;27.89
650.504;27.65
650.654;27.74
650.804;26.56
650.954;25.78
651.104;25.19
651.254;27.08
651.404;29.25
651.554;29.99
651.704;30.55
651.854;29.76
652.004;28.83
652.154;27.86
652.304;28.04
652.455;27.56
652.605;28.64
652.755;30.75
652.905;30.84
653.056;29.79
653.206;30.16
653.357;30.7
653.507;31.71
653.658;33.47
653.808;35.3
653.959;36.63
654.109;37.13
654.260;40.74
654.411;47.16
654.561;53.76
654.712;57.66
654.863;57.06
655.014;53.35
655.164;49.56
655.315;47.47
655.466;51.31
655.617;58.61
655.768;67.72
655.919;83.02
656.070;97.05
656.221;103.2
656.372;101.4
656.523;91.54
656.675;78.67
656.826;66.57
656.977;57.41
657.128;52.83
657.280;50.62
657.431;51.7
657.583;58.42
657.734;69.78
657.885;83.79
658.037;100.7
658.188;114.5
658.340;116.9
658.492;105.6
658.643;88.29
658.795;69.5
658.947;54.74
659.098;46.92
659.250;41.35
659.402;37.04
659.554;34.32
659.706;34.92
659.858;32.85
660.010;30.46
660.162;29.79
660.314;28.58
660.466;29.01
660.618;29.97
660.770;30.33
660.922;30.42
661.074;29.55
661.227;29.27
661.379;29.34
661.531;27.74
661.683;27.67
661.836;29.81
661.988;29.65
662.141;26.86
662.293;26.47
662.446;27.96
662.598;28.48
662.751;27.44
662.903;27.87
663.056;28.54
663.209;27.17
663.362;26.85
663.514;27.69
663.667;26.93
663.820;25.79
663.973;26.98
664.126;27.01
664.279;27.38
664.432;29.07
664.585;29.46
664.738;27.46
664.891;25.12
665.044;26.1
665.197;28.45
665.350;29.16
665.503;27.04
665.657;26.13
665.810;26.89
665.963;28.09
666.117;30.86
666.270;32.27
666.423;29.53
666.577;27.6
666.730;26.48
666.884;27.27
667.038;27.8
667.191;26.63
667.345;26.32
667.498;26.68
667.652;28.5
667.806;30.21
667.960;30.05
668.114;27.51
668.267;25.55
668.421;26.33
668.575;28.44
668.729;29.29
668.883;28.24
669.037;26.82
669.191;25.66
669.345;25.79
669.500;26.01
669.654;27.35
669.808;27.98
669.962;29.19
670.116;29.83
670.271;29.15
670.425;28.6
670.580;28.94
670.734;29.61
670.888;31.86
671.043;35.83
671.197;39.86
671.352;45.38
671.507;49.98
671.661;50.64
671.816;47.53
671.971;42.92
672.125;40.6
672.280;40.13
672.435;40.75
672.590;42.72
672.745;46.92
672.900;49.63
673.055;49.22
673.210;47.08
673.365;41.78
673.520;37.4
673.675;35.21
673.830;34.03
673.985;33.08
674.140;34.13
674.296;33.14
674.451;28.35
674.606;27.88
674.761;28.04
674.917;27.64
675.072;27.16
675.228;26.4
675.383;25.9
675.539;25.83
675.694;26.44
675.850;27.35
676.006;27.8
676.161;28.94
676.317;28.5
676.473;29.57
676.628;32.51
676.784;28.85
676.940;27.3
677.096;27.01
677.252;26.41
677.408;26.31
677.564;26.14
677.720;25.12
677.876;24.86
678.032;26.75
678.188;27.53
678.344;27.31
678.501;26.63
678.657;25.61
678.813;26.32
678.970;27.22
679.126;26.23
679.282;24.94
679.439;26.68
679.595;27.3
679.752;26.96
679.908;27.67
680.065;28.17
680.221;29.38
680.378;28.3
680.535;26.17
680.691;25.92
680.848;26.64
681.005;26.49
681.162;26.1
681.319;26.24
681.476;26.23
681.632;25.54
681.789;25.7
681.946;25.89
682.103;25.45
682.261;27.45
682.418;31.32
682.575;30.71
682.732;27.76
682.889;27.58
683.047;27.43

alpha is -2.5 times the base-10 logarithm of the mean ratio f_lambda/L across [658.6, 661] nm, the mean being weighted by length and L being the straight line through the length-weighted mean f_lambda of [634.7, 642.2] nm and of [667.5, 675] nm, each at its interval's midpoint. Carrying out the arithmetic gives -0.24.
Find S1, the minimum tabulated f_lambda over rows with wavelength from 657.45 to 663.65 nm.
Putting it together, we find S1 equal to 26.47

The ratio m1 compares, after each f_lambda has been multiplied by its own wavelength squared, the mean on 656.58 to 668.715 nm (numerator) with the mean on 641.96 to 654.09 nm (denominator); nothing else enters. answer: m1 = 1.5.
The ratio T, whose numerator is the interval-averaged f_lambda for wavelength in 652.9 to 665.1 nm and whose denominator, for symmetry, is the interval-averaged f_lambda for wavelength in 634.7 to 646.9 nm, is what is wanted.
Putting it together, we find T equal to 1.72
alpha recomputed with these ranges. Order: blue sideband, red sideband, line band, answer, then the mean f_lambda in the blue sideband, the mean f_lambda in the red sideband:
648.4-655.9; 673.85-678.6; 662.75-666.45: 0.12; 34.5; 28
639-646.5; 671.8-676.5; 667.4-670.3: 0.20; 26.6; 34.8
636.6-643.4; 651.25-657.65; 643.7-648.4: 0.34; 27.2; 48.9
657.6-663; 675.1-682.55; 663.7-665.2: 0.46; 46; 27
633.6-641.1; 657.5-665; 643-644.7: 0.20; 27.5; 41.1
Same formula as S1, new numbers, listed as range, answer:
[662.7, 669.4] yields 25.12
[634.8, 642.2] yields 24.47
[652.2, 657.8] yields 27.56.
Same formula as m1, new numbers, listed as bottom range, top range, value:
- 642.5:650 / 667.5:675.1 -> 1.40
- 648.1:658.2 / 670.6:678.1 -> 0.82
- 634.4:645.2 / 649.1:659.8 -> 1.89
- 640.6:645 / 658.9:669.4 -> 1.18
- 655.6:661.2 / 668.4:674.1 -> 0.61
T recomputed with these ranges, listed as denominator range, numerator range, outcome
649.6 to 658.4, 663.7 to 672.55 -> 0.63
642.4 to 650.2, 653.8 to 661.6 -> 2.15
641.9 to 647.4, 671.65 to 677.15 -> 1.29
